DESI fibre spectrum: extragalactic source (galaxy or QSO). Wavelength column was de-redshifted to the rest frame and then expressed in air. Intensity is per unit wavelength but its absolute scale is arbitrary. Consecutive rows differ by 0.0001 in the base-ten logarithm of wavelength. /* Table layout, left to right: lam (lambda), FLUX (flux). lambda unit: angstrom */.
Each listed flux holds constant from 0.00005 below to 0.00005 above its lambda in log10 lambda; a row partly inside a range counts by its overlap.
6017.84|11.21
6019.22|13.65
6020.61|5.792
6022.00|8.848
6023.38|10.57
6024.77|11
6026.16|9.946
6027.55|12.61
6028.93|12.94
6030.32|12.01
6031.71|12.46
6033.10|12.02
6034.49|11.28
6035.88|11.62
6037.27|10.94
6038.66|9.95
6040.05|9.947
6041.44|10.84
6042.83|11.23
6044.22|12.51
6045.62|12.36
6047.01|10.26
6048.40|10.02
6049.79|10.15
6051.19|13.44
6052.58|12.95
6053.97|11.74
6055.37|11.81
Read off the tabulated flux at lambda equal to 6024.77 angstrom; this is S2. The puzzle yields 11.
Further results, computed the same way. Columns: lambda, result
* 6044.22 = 12.51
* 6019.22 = 13.65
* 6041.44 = 10.84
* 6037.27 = 10.94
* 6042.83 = 11.23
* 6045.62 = 12.36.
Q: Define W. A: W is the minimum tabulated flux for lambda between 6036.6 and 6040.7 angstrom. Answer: 9.947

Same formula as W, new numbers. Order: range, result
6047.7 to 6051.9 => 10.02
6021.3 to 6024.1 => 8.848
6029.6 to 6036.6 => 11.28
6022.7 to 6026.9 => 9.946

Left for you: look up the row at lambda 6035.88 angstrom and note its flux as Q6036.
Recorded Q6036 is 11.62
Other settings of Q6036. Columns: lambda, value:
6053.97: 11.74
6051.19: 13.44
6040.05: 9.947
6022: 8.848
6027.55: 12.61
